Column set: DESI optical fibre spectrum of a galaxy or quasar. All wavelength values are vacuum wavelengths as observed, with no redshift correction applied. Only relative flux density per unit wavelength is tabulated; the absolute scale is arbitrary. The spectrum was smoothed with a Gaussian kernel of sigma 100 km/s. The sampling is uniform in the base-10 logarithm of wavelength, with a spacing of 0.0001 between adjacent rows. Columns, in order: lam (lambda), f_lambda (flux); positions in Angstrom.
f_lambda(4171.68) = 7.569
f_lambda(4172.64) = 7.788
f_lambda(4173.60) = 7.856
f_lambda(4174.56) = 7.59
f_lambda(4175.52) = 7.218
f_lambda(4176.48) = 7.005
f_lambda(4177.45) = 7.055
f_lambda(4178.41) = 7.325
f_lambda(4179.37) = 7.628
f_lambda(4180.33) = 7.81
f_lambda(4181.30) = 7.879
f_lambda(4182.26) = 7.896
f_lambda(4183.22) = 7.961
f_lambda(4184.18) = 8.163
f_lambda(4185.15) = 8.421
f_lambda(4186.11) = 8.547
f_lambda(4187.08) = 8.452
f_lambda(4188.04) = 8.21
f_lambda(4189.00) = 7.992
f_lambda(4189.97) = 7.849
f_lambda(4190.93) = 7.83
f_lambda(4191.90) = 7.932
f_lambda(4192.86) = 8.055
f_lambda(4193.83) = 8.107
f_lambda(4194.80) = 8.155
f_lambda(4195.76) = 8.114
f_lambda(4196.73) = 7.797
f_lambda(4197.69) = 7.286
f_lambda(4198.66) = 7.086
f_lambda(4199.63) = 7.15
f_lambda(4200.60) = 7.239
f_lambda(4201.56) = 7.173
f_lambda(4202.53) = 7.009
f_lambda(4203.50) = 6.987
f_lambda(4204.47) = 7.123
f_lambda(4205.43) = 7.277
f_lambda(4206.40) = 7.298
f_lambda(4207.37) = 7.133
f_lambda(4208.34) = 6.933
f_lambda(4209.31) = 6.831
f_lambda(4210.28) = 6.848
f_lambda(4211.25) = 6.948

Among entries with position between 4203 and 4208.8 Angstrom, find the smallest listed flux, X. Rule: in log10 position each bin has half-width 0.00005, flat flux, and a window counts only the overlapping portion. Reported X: 6.933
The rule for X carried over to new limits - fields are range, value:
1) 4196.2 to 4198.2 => 7.286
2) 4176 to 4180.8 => 7.005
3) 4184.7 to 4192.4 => 7.83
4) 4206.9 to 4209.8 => 6.831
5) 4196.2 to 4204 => 6.987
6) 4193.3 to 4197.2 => 7.797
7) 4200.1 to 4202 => 7.173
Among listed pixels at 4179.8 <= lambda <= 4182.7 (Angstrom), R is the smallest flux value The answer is 7.81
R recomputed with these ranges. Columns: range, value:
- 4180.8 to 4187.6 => 7.879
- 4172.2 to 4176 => 7.218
